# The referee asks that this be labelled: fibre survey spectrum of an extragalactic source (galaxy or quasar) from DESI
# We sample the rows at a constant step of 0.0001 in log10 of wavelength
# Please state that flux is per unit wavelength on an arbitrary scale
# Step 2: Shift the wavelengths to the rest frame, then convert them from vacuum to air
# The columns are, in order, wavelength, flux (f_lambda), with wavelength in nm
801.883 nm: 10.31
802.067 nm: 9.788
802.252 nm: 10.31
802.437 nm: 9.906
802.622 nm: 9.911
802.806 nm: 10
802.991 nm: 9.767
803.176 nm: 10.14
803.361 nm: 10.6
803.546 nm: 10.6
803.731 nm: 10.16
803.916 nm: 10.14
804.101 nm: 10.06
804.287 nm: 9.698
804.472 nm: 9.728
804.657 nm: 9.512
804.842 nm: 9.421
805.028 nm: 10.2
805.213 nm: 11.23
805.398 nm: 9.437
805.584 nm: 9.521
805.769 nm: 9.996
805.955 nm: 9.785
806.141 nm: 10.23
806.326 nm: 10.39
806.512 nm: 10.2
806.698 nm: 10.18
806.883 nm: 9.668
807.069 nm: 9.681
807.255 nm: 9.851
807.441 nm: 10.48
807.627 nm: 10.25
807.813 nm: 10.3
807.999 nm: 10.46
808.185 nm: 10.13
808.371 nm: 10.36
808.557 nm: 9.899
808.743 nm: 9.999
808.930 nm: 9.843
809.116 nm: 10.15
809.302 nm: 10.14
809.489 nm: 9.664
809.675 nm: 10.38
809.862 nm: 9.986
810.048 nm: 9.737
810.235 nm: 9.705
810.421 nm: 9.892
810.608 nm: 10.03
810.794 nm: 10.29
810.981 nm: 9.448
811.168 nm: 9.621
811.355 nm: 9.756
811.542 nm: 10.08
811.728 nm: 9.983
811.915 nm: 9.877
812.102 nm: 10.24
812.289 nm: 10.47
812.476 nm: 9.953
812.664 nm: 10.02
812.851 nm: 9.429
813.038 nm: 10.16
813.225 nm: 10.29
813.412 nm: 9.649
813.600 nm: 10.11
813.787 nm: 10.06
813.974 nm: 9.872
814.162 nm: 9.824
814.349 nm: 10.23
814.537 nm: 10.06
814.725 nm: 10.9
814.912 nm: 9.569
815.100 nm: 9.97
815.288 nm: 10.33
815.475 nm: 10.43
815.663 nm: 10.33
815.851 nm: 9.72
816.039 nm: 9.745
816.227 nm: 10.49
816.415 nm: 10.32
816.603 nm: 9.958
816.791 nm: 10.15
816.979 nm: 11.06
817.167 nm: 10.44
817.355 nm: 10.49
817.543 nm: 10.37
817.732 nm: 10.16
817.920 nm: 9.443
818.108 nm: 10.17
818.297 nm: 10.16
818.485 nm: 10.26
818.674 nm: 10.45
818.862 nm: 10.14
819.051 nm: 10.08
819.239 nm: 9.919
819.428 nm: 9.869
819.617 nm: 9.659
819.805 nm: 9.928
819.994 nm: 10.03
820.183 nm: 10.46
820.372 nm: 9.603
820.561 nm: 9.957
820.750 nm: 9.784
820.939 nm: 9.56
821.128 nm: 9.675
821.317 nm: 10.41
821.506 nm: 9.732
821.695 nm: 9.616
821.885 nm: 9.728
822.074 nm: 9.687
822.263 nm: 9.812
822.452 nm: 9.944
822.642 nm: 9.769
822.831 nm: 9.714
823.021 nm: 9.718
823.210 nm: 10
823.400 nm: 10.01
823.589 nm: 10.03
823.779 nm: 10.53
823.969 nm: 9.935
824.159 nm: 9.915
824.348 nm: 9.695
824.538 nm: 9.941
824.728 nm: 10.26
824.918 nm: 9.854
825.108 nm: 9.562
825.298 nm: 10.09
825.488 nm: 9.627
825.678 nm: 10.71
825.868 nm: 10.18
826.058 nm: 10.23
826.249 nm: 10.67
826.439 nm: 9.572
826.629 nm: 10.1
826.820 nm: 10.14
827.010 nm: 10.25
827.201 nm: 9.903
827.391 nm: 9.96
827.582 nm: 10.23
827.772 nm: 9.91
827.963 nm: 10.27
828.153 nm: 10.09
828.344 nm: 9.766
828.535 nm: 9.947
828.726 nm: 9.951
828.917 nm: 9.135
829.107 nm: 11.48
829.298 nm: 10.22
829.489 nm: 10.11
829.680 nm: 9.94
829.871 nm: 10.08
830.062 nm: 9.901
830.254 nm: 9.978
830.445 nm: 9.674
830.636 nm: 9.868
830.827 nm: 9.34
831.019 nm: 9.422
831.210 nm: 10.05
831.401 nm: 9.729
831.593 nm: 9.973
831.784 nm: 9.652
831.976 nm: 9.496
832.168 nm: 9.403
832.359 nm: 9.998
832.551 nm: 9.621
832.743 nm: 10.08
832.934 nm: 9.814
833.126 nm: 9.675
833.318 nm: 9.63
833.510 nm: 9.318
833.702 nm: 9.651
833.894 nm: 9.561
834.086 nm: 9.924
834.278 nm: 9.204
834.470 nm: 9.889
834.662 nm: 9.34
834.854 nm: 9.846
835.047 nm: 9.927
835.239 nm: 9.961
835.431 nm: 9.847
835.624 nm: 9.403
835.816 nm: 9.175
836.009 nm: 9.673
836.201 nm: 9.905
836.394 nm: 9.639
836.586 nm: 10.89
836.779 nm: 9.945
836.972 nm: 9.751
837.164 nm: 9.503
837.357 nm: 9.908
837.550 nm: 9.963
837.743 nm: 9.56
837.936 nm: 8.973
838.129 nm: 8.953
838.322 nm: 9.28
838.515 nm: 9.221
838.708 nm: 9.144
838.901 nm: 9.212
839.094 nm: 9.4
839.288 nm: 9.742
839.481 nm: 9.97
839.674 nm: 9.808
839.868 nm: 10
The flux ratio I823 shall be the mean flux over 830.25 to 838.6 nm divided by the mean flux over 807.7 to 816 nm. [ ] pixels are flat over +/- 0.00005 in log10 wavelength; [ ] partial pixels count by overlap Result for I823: 0.96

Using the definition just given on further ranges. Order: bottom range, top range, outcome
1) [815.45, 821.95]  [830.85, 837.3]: 0.97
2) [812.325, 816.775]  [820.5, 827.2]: 0.99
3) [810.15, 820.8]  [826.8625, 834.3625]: 0.98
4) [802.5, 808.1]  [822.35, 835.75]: 0.98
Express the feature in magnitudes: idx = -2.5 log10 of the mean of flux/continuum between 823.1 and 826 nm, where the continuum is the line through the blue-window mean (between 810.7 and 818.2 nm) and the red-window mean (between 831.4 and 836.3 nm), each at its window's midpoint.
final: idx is -0.02 mag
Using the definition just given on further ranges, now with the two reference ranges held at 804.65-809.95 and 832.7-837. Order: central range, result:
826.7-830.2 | -0.03 mag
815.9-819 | -0.03 mag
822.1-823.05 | 0.01 mag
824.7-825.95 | -0.02 mag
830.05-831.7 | 0.00 mag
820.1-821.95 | 0.01 mag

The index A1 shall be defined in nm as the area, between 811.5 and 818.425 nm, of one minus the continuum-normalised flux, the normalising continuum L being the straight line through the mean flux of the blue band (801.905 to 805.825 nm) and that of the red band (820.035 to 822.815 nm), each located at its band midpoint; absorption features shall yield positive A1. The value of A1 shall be -0.15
